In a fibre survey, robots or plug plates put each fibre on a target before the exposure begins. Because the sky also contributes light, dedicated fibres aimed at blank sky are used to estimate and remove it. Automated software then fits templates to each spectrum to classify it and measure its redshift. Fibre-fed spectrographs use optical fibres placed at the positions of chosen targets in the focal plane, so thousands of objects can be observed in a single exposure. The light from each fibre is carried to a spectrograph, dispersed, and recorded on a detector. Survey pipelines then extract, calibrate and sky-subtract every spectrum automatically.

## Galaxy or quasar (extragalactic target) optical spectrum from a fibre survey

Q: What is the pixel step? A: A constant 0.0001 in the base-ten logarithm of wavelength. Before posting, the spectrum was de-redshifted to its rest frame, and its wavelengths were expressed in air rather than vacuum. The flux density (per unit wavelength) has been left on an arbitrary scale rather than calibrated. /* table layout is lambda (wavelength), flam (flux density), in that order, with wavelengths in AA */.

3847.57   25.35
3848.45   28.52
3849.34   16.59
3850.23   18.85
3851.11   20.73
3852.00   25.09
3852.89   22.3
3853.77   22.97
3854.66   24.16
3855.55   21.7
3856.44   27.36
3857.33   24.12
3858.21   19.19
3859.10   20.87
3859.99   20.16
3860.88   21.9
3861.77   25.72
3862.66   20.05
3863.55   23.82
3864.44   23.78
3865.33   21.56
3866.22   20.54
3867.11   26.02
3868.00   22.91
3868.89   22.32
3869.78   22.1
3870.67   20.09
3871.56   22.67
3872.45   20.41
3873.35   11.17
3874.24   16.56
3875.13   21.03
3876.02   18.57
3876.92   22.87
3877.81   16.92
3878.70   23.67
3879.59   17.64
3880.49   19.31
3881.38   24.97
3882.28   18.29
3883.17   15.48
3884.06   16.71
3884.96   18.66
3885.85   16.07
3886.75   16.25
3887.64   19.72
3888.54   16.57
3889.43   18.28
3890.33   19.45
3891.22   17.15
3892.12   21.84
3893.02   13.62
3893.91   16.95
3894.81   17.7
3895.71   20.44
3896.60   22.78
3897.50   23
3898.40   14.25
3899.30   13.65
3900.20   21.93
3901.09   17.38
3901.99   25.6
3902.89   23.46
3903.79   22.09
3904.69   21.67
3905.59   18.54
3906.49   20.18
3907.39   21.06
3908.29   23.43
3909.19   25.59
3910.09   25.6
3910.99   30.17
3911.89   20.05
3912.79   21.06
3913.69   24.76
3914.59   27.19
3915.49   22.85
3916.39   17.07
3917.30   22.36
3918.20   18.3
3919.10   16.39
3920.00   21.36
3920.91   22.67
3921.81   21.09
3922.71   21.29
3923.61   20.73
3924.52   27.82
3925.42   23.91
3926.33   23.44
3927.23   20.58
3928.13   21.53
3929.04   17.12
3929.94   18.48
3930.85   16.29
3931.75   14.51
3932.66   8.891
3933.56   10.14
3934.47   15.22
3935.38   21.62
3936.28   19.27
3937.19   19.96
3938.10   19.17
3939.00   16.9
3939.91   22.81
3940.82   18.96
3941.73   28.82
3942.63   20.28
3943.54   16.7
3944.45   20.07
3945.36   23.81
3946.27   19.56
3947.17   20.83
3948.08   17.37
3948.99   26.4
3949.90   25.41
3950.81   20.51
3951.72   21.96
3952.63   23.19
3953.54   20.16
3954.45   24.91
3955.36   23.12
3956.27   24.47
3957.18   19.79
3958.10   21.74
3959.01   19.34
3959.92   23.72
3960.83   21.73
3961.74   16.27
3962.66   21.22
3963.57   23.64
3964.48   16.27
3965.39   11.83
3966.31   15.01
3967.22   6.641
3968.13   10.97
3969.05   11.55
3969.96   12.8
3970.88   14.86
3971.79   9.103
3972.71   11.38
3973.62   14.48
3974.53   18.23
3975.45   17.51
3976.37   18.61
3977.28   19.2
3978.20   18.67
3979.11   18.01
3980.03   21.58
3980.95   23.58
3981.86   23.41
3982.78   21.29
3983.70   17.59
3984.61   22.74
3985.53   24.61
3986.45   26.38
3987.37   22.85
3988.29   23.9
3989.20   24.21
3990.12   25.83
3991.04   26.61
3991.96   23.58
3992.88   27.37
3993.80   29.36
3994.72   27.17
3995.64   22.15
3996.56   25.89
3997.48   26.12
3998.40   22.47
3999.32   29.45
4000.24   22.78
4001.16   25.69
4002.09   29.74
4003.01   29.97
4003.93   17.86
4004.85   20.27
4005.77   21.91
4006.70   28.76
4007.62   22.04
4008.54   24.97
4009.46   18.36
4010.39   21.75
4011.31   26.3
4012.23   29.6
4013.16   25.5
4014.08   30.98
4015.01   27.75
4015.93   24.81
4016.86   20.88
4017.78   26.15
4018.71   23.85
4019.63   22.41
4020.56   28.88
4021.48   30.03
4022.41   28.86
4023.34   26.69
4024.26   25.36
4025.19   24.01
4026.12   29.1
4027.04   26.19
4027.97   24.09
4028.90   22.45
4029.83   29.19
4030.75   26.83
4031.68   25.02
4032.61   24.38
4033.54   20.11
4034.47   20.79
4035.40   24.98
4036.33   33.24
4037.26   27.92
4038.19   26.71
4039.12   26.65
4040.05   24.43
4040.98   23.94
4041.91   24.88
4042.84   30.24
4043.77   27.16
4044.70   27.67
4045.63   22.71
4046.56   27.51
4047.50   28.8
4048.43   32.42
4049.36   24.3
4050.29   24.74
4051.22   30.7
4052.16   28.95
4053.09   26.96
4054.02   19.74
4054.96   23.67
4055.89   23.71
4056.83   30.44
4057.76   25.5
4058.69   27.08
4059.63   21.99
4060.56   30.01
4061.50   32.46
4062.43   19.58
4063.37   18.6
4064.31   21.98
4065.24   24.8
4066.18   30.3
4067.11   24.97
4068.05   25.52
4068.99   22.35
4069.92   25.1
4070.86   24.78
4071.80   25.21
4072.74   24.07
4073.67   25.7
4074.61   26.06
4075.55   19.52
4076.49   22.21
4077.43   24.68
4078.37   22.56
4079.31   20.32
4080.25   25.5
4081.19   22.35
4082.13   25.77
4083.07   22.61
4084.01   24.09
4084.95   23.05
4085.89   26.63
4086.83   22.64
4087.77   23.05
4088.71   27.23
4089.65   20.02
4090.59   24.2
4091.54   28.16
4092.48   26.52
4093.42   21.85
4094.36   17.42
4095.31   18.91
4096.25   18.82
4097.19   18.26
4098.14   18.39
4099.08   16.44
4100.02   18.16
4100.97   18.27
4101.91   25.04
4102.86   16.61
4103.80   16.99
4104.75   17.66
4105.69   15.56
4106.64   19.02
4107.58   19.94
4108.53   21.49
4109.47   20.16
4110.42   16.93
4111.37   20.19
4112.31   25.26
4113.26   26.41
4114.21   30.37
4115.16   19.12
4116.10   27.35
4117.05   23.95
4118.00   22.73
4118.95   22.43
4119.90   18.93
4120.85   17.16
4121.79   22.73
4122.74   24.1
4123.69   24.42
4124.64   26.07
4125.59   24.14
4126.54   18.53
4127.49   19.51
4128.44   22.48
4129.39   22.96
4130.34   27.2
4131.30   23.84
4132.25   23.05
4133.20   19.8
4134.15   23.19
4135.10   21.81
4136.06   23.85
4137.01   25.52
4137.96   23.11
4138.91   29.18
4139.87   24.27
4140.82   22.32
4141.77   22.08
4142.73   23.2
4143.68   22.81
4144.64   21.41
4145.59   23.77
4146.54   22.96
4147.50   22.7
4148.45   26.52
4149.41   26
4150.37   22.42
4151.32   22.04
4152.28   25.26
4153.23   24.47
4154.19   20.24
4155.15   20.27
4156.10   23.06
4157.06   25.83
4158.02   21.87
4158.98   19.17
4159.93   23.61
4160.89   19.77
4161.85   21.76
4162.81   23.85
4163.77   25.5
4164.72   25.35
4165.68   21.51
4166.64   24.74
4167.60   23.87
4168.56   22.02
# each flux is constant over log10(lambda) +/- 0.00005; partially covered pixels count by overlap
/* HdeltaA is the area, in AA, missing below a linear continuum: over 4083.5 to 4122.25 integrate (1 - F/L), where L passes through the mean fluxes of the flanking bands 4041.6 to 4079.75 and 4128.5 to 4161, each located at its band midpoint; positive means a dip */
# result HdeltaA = 4.61 AA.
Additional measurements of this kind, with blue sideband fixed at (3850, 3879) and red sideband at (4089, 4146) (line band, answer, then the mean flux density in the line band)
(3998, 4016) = -2.7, 25.1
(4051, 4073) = -3.5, 25.3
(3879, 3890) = 1.7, 18.2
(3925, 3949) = 2.7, 19.2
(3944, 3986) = 5.0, 19.1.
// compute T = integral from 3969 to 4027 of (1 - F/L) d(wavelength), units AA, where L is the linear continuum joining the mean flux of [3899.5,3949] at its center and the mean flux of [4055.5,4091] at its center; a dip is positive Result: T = -1.7 AA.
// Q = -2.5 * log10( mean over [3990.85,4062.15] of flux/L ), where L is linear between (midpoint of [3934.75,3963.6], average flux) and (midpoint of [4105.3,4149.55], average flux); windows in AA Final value -0.18 mag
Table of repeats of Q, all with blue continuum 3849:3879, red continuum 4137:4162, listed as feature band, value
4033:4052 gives -0.178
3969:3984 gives 0.265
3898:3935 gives 0.065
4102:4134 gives 0.057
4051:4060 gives -0.143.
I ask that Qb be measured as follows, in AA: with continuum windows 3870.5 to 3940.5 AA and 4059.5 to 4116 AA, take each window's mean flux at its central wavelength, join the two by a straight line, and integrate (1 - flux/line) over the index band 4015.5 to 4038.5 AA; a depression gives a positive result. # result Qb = -4.3 AA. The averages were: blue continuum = 19.8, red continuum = 22.6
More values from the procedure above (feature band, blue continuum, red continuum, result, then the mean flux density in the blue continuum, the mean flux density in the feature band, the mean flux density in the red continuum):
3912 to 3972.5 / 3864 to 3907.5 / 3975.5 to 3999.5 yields 6.11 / 19.7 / 19.5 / 23.4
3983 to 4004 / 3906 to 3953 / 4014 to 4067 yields -1.09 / 20.9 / 25.1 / 26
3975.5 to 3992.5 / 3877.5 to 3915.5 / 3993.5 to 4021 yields 1.29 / 20.3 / 22.3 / 25.1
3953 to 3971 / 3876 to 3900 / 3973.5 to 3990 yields 2.20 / 18.6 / 18.1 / 21.2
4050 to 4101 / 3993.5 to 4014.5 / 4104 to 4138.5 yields -0.73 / 25.1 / 23.7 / 22.2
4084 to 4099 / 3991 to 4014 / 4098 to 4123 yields -0.46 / 25.1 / 22.2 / 20.8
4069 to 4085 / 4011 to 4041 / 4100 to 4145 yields 0.18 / 26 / 23.7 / 22.2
